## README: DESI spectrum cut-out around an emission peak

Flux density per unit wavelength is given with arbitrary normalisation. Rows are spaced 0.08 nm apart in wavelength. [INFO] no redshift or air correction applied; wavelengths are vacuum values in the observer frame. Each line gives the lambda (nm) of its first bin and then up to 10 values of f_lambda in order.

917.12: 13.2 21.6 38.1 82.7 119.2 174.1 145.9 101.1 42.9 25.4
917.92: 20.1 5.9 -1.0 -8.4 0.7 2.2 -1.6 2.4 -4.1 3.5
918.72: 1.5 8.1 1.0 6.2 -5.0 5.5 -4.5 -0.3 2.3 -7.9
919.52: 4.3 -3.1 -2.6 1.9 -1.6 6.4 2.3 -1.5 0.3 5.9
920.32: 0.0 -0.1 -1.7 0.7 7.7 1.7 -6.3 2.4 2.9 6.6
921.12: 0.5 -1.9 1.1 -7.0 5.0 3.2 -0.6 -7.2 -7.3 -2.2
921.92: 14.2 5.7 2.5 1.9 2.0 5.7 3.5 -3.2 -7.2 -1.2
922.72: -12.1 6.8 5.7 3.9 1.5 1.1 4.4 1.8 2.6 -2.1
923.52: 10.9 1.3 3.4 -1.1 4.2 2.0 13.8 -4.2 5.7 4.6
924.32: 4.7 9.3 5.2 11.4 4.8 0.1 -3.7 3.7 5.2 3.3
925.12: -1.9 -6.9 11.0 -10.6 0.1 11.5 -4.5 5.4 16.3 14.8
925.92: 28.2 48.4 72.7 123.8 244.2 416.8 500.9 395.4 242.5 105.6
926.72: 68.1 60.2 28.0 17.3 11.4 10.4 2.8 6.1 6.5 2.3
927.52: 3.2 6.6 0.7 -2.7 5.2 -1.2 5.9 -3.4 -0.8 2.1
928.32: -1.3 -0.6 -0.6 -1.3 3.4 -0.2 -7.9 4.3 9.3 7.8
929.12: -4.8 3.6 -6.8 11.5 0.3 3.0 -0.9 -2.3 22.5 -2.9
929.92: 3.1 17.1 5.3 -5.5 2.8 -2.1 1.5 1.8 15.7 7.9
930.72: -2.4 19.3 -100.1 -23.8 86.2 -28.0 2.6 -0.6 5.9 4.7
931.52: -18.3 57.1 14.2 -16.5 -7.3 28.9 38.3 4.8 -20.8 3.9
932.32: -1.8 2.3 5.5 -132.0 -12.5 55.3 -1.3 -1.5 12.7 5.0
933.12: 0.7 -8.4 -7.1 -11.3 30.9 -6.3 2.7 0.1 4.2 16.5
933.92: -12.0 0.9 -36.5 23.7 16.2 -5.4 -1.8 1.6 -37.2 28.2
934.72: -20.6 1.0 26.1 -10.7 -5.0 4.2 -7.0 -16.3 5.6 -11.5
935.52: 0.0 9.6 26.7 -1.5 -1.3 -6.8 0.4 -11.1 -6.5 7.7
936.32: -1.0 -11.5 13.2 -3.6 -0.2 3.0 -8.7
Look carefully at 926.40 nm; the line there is [O III] 5007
